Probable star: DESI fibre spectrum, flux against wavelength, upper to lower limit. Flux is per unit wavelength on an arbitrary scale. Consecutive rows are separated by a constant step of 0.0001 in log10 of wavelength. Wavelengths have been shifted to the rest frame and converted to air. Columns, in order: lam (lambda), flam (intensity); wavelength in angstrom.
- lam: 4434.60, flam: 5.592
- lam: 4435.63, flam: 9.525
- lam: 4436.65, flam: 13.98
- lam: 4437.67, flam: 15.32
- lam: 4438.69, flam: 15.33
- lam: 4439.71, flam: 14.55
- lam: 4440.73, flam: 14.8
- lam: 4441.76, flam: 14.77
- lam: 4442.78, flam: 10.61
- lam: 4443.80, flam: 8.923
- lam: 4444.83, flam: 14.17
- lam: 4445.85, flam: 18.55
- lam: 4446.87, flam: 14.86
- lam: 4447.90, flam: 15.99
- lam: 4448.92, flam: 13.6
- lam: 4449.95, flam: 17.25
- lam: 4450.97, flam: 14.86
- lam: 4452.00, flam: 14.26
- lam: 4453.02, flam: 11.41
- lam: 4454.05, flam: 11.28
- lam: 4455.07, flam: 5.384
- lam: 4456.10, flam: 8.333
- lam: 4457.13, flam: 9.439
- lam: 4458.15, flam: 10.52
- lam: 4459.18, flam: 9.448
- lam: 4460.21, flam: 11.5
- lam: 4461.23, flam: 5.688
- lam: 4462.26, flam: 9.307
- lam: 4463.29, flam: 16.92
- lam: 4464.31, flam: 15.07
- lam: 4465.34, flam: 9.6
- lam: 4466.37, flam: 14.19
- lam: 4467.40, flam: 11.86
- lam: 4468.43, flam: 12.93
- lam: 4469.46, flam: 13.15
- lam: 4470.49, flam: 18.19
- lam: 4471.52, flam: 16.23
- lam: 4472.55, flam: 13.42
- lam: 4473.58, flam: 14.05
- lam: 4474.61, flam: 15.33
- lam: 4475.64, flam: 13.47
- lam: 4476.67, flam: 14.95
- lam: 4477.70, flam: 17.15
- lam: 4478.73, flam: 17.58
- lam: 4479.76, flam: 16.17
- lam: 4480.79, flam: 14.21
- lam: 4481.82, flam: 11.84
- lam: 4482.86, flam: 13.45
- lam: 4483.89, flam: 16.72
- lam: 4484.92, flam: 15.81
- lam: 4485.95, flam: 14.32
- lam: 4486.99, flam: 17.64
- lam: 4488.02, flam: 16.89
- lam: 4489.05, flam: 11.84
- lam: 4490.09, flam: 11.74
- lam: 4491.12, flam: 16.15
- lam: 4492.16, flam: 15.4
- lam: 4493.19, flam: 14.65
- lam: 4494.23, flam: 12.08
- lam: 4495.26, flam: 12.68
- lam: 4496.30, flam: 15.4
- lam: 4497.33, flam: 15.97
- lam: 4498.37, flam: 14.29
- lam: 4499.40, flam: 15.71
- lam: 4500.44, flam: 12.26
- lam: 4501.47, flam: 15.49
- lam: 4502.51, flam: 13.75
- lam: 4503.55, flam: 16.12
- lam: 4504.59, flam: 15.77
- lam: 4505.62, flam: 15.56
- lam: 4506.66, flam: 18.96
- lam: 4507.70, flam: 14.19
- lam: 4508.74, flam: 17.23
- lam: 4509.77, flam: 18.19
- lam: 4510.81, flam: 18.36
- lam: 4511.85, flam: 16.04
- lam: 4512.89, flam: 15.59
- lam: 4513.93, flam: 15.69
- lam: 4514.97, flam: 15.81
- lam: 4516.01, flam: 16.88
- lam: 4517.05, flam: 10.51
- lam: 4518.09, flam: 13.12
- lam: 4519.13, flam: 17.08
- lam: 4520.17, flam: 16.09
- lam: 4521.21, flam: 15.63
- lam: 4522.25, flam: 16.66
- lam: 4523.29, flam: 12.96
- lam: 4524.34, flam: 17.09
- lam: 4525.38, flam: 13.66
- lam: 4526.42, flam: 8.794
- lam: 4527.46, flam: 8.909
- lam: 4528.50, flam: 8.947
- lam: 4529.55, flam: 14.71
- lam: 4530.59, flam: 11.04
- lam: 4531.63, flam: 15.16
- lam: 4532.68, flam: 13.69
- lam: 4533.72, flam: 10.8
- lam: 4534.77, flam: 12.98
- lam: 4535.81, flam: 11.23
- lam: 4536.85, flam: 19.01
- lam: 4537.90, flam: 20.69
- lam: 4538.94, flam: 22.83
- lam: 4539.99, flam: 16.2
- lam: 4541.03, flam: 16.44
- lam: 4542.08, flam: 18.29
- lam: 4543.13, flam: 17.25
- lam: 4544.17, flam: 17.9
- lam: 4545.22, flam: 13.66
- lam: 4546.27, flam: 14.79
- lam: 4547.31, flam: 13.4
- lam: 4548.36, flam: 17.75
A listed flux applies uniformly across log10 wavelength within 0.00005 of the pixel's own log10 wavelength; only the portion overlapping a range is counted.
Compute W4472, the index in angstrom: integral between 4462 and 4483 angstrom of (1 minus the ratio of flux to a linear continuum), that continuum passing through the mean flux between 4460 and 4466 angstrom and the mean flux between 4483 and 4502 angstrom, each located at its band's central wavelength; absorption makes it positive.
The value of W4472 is -3.1 angstrom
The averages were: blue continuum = 11.4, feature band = 14.3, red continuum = 14.7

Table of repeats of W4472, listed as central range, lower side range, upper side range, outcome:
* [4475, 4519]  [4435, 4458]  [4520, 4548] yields -3.6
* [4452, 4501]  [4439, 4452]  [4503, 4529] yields 4.0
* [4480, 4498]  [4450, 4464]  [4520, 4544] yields -2.8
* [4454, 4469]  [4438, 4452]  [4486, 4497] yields 3.9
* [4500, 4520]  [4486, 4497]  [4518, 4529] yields -2.4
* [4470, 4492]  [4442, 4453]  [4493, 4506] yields -1.0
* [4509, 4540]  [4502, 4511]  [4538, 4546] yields 4.0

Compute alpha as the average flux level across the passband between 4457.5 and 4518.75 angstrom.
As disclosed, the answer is 14.5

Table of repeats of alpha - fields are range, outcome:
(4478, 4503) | 14.7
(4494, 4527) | 15.1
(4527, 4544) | 15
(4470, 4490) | 15.1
